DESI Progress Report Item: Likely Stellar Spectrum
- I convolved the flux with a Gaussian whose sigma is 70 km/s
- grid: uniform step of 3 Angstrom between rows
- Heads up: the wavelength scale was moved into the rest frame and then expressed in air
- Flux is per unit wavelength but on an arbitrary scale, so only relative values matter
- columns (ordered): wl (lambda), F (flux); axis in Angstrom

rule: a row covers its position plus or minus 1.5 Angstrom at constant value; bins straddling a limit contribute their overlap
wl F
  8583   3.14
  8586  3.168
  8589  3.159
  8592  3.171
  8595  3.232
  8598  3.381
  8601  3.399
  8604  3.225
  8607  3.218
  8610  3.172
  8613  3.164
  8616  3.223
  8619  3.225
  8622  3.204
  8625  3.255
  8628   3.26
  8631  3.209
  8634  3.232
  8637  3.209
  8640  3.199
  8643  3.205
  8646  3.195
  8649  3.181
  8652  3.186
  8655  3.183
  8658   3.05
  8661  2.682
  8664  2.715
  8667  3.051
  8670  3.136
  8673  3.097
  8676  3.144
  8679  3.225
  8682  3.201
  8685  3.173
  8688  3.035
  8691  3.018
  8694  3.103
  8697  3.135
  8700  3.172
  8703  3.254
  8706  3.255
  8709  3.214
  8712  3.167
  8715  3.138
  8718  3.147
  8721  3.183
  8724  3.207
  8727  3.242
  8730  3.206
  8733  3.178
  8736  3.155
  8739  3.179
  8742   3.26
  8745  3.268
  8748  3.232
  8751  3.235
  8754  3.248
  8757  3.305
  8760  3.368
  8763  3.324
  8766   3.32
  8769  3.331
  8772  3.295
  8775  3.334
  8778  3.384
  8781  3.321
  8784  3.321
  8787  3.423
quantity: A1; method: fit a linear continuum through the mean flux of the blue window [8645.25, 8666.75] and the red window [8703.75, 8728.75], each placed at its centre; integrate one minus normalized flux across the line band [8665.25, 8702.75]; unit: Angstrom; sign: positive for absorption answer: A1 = -0.3 Angstrom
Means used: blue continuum 3.02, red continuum 3.2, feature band 3.13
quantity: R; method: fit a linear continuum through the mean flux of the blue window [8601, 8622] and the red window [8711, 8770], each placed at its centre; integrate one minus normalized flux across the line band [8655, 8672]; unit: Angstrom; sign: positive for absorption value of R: 1.4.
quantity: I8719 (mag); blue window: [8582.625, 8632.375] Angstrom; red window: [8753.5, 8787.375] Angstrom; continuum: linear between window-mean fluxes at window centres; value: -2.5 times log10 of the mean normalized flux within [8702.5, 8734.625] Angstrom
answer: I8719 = 0.03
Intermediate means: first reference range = 3.23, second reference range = 3.33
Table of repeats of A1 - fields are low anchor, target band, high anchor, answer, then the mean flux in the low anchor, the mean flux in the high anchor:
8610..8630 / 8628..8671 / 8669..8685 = 1.1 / 3.22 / 3.16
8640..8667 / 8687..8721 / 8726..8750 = 0.0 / 3.06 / 3.21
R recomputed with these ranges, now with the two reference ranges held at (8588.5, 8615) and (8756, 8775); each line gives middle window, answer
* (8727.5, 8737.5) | 0.4 Angstrom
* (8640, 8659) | 0.5 Angstrom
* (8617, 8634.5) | 0.1 Angstrom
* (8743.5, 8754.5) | 0.2 Angstrom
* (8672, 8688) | 0.6 Angstrom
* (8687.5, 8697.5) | 0.7 Angstrom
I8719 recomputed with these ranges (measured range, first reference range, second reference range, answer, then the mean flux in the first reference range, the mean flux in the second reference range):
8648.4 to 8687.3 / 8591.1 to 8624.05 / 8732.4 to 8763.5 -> 0.058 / 3.24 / 3.25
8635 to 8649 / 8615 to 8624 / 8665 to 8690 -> -0.007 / 3.22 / 3.12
